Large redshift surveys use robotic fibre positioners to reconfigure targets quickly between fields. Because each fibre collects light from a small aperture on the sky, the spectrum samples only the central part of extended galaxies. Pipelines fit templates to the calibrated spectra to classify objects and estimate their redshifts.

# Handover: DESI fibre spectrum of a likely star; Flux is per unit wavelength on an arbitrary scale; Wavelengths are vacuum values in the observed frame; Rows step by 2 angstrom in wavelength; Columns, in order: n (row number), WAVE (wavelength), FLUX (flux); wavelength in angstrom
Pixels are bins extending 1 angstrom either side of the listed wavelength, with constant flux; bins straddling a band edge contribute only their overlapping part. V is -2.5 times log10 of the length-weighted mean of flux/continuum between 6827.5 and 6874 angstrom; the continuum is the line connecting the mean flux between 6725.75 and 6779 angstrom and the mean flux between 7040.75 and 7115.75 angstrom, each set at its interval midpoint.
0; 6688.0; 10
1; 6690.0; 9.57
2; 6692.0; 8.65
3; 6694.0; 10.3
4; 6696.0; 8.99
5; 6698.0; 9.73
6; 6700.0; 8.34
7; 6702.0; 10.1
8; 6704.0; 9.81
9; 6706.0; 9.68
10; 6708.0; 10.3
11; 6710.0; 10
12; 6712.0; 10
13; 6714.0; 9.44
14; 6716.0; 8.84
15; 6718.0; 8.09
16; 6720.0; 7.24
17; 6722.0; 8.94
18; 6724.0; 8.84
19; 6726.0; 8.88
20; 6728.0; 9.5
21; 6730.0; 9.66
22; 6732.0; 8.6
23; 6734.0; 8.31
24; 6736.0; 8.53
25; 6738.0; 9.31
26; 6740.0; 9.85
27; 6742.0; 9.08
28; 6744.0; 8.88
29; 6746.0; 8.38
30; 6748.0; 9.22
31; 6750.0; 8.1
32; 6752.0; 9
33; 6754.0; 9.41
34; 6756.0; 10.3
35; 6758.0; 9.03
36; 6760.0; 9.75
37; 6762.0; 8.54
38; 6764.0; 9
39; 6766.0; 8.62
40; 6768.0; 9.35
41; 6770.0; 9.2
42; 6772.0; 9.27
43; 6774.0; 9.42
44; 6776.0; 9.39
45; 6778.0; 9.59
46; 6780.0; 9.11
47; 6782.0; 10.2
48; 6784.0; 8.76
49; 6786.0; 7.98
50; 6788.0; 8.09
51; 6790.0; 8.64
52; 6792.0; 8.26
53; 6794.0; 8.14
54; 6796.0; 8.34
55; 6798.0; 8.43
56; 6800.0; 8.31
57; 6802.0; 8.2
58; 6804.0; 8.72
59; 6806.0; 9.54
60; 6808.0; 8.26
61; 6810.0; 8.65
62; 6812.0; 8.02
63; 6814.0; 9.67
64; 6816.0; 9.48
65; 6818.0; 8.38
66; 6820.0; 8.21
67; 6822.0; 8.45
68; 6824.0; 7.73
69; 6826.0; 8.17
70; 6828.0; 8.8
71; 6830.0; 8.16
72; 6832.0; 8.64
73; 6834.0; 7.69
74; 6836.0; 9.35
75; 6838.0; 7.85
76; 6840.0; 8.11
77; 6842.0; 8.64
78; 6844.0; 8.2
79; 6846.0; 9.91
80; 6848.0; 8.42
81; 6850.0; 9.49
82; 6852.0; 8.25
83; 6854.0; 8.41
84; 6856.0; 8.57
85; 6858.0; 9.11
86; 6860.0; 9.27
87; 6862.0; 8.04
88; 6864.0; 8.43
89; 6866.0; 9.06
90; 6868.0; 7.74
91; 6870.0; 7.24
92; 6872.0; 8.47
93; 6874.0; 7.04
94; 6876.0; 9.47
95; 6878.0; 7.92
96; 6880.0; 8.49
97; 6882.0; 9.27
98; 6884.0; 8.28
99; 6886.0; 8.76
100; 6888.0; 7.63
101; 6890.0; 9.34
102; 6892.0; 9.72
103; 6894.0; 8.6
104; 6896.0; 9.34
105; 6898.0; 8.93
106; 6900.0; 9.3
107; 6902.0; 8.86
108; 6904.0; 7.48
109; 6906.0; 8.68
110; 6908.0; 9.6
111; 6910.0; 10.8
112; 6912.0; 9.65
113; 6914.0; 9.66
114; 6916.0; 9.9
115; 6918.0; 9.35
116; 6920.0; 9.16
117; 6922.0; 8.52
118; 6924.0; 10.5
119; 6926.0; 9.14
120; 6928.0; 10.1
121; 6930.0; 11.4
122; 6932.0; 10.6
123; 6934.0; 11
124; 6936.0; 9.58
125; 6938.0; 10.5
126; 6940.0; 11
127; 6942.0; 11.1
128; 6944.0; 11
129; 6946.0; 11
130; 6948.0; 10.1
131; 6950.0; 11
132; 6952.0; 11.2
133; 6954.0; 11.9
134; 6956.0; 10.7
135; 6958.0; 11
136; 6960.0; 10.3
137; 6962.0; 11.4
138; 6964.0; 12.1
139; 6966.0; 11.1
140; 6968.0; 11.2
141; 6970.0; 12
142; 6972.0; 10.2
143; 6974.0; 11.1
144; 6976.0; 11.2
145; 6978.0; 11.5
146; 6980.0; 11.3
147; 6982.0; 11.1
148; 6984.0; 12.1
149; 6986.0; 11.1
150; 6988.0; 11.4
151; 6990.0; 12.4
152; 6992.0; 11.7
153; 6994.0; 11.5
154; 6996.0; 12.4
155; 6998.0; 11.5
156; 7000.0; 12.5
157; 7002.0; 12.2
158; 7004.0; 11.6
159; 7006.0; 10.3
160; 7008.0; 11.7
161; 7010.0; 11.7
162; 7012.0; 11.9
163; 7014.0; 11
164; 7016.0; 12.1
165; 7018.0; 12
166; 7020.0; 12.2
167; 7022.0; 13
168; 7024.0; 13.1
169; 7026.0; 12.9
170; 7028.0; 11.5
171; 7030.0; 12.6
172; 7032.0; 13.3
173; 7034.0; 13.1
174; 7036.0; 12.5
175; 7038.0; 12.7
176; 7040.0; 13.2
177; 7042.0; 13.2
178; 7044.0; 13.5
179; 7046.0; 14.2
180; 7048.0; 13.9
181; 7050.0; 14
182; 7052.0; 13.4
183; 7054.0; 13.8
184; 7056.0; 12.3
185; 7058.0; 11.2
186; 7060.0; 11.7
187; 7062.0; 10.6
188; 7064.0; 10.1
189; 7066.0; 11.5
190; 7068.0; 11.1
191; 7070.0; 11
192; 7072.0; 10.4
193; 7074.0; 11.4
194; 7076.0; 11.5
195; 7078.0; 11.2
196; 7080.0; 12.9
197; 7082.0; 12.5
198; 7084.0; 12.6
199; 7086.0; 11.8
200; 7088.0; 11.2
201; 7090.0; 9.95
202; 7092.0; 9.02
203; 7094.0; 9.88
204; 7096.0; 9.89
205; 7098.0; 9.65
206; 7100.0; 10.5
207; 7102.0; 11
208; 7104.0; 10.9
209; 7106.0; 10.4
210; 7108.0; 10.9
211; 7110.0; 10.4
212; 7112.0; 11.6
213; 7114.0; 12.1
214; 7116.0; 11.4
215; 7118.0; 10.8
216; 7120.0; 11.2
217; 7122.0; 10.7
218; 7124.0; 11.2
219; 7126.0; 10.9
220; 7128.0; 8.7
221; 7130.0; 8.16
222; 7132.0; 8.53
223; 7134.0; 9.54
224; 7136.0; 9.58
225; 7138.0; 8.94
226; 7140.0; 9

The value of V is 0.16 mag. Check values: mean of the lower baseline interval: 9.12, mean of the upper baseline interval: 11.5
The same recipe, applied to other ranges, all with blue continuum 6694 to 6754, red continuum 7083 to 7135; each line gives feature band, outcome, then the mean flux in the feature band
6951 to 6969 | -0.13 mag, 11.2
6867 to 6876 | 0.23 mag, 7.83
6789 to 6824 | 0.10 mag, 8.55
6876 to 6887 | 0.13 mag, 8.63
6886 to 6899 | 0.09 mag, 8.91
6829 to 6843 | 0.14 mag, 8.35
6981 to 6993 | -0.16 mag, 11.6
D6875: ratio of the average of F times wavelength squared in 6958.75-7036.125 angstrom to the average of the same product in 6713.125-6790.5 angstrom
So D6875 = 1.41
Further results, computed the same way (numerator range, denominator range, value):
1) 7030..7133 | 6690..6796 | 1.39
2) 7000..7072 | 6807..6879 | 1.53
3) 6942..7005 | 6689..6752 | 1.34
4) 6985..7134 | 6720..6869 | 1.42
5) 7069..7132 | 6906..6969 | 1.08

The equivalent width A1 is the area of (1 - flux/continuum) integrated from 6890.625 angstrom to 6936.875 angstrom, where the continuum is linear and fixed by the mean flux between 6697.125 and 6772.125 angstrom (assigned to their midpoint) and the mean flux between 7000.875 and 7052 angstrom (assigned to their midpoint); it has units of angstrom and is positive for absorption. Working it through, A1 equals 6.9 angstrom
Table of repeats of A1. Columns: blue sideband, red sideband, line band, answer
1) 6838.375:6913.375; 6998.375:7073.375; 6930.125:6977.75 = -2.5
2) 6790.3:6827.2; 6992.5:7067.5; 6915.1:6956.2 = 1.1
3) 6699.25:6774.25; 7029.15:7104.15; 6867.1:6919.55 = 8.0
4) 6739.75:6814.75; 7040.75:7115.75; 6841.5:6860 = 1.4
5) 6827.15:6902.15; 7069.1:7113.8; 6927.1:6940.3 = -1.8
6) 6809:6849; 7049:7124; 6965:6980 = -1.7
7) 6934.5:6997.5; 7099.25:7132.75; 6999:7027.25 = -2.6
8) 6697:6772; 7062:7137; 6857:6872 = 2.0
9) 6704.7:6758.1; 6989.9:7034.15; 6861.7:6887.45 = 5.6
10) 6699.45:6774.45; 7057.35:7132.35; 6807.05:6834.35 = 3.0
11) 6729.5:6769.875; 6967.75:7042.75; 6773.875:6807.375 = 2.7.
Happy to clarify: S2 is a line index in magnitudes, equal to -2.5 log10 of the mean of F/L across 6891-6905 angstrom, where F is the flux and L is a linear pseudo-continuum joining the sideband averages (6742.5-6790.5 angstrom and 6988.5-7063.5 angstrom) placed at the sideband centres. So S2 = 0.20 mag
